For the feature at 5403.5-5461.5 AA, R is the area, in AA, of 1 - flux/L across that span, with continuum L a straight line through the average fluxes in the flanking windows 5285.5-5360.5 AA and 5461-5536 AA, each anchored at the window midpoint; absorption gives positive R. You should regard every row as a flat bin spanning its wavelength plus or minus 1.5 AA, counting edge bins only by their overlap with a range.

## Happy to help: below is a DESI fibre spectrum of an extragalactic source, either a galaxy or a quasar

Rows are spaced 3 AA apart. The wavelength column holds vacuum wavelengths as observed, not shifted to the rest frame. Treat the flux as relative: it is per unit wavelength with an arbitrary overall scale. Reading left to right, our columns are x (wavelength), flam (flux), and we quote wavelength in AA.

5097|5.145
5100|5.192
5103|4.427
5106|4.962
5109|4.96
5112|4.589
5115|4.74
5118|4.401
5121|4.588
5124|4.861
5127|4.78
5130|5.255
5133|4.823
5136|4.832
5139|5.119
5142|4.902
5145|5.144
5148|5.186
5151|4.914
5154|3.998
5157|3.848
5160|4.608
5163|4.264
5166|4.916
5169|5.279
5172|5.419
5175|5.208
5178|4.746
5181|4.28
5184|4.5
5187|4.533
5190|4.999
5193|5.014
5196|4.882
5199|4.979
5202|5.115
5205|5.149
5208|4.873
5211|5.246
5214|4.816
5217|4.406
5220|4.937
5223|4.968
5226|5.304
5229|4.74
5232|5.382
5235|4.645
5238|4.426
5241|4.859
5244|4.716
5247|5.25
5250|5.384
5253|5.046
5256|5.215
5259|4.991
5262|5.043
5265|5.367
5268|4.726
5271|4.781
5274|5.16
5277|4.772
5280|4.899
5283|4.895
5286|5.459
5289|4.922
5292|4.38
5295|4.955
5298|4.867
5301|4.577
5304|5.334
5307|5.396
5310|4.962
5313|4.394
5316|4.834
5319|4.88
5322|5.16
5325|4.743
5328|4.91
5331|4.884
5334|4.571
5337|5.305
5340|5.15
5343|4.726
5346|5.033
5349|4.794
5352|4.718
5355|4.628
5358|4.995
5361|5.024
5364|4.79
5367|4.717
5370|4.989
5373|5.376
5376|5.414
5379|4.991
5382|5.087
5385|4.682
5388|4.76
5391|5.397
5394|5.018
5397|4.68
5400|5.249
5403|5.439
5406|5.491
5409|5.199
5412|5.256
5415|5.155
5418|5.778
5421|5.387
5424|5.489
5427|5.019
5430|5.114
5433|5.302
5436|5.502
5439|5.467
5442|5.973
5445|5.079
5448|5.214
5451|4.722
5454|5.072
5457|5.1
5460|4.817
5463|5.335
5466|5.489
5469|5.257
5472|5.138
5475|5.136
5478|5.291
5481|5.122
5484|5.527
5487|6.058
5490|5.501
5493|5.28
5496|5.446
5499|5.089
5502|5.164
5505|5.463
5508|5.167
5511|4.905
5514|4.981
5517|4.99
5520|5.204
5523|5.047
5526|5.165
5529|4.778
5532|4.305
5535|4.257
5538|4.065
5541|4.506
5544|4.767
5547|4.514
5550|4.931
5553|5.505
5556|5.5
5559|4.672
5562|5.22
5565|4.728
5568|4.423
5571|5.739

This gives -2.4 AA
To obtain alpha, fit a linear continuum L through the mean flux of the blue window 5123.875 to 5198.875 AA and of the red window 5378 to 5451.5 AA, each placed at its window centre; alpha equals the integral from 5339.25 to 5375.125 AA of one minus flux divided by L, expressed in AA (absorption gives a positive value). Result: 1.5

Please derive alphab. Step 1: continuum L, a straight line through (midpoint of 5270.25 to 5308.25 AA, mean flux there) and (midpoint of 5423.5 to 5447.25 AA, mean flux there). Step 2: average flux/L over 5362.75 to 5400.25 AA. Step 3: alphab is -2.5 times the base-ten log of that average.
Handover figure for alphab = 0.04 mag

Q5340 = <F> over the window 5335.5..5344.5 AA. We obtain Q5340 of 5.06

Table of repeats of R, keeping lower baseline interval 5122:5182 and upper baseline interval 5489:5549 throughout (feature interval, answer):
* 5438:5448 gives -1.1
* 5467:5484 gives -1.1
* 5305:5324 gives -0.3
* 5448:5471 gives -1.0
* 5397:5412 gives -1.2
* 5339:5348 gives -0.1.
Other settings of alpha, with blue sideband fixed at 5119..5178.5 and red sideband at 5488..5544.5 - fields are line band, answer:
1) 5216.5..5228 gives -0.2 AA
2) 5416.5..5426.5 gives -1.2 AA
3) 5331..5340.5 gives -0.1 AA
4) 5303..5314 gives -0.3 AA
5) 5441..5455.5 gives -0.7 AA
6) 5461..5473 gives -0.8 AA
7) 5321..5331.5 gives 0.0 AA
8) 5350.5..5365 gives 0.2 AA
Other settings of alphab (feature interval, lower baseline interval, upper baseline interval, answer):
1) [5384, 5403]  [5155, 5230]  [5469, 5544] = -0.01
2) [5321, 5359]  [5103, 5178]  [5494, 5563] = 0.00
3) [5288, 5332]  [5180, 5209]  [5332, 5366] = 0.00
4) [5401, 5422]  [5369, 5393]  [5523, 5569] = -0.07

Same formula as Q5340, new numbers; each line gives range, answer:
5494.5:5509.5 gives 5.27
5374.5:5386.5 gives 5.04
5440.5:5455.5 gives 5.21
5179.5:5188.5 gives 4.44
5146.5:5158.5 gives 4.49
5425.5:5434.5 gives 5.14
